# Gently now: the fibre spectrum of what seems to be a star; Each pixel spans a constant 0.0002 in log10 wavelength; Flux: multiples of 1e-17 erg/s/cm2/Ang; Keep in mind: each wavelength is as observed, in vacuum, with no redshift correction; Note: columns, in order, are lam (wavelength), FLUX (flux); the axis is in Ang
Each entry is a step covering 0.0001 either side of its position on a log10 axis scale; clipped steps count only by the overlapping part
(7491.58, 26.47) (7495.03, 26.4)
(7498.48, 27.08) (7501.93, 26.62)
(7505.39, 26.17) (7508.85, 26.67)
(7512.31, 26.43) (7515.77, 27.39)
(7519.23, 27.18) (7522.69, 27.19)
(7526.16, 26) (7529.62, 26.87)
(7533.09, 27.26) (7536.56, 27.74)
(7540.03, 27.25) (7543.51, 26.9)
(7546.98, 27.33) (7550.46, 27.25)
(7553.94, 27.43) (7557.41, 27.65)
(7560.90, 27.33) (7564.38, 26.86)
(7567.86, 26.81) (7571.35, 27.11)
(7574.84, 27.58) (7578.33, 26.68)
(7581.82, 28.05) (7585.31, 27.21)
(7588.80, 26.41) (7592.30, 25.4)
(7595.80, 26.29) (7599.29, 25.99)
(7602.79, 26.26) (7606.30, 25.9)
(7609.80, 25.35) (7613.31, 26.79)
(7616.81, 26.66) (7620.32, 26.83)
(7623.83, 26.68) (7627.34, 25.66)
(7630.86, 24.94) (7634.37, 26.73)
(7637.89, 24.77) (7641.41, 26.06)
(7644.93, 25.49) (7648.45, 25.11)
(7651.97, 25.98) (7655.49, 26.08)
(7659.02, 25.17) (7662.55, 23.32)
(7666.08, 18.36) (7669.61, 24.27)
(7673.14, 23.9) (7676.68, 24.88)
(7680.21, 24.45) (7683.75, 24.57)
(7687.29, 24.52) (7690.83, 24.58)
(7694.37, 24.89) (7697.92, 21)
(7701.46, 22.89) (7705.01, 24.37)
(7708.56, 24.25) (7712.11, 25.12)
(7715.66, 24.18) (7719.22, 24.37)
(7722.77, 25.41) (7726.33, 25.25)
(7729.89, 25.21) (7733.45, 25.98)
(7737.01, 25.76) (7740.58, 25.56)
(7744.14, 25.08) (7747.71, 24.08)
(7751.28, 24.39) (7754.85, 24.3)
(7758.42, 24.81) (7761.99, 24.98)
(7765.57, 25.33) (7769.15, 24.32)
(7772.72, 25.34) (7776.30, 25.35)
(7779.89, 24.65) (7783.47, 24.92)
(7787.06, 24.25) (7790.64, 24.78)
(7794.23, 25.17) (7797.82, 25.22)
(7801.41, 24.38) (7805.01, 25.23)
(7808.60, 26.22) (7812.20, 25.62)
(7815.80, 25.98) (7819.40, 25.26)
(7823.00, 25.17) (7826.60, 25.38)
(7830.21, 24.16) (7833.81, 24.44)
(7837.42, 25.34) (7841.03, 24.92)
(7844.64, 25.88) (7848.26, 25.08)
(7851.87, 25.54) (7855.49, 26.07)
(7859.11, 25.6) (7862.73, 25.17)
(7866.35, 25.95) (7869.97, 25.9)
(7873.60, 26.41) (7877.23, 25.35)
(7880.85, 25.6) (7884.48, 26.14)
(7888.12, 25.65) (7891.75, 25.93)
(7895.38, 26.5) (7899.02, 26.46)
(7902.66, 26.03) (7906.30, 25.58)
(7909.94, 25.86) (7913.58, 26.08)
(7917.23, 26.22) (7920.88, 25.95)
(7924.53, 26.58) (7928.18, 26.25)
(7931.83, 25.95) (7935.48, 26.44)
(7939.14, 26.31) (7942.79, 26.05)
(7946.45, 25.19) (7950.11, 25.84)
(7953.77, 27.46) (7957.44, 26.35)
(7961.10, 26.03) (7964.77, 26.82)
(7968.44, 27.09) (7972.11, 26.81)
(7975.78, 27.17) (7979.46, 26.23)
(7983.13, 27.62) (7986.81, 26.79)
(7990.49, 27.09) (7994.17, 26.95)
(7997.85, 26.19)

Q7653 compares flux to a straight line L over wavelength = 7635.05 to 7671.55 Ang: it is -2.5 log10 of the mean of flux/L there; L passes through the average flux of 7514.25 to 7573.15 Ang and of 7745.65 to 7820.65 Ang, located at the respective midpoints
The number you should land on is 0.07 mag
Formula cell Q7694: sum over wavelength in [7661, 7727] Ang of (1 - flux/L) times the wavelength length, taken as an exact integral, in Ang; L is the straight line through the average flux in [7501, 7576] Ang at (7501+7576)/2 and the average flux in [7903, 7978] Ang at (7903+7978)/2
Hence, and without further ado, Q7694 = 7.02 Ang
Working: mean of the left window 27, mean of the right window 26.3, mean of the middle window 23.9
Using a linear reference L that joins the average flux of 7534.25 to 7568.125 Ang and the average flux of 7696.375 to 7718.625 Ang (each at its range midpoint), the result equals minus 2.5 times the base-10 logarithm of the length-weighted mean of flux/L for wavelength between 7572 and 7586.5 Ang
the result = -0.03 mag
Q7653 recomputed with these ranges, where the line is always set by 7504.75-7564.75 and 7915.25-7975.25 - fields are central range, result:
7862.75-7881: 0.03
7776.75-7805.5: 0.08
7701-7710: 0.12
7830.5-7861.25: 0.05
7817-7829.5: 0.06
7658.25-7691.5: 0.13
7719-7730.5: 0.07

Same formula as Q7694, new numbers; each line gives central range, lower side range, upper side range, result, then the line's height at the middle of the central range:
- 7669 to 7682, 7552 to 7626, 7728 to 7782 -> 0.73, 25.8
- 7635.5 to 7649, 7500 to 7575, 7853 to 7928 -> 0.64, 26.7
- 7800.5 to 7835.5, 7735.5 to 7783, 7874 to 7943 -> 0.22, 25.4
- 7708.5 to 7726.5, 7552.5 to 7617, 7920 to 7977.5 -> 1.24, 26.6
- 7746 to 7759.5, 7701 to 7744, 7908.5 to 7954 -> 0.39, 25.1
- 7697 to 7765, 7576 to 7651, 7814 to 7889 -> 3.12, 25.8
